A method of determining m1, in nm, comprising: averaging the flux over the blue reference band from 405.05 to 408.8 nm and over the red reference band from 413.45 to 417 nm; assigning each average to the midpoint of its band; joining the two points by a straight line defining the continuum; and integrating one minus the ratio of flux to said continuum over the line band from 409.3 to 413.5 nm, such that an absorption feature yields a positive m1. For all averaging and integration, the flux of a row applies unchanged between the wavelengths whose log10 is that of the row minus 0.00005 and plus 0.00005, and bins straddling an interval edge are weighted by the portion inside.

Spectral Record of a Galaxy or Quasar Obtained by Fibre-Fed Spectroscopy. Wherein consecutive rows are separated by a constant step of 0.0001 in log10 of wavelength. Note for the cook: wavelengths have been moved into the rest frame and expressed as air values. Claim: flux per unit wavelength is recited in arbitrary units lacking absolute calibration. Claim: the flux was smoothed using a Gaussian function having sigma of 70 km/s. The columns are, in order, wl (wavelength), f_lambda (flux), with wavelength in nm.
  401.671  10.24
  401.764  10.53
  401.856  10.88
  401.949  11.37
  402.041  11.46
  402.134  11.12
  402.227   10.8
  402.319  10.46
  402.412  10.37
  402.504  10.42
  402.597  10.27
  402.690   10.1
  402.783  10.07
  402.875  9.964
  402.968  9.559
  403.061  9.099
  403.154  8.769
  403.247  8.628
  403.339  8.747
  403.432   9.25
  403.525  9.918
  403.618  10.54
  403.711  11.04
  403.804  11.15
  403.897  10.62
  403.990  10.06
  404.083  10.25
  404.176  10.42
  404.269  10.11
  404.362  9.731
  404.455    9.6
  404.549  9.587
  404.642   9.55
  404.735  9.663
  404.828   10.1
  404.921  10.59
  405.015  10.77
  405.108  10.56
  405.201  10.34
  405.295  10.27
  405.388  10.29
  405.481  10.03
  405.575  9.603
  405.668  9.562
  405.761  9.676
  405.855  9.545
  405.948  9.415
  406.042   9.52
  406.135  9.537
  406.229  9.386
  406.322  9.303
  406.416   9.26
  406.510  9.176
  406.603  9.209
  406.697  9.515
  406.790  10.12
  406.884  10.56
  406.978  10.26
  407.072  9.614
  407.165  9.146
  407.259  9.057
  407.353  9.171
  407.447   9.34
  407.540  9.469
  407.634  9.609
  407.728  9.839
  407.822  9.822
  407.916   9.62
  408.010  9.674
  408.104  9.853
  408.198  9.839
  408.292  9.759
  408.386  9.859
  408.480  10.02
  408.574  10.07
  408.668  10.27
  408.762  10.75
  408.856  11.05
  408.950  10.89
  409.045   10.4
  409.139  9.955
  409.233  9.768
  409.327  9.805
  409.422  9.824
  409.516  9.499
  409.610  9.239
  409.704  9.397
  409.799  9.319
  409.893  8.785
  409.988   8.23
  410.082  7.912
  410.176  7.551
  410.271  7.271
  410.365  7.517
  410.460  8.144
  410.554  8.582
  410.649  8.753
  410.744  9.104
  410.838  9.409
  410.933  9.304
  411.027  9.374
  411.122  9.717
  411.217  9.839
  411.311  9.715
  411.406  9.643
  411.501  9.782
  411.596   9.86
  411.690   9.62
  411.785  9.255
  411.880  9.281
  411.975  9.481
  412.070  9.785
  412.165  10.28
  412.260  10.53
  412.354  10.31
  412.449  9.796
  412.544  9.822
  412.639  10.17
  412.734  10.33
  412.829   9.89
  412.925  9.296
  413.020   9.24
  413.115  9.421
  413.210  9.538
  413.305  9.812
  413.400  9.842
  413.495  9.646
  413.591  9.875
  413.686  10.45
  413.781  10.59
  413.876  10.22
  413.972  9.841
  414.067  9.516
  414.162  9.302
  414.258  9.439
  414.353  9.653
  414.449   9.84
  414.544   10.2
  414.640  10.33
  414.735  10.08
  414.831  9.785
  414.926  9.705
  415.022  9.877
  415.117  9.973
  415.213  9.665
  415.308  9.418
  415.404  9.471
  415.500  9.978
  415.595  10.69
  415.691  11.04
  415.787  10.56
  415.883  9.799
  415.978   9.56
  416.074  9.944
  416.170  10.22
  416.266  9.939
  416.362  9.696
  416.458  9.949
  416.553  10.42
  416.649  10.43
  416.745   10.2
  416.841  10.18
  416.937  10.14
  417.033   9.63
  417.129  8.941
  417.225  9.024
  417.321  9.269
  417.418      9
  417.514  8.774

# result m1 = 0.23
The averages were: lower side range 9.75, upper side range 9.99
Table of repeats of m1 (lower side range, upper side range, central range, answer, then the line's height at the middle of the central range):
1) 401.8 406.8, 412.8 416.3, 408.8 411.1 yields 0.18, 9.93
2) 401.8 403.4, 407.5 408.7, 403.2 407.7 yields 0.07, 9.96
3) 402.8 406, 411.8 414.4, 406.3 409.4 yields 0.02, 9.88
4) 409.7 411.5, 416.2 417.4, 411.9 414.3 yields -0.16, 9.22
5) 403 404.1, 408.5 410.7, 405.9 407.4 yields 0.00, 9.54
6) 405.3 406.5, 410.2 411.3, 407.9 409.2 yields -0.14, 9.18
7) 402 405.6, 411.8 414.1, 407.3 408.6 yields 0.04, 9.99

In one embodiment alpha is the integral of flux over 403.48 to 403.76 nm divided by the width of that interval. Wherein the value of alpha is 10.5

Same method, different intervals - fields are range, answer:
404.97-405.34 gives 10.5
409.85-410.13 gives 8.31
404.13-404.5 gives 9.97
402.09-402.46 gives 10.7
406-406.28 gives 9.5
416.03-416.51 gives 9.96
